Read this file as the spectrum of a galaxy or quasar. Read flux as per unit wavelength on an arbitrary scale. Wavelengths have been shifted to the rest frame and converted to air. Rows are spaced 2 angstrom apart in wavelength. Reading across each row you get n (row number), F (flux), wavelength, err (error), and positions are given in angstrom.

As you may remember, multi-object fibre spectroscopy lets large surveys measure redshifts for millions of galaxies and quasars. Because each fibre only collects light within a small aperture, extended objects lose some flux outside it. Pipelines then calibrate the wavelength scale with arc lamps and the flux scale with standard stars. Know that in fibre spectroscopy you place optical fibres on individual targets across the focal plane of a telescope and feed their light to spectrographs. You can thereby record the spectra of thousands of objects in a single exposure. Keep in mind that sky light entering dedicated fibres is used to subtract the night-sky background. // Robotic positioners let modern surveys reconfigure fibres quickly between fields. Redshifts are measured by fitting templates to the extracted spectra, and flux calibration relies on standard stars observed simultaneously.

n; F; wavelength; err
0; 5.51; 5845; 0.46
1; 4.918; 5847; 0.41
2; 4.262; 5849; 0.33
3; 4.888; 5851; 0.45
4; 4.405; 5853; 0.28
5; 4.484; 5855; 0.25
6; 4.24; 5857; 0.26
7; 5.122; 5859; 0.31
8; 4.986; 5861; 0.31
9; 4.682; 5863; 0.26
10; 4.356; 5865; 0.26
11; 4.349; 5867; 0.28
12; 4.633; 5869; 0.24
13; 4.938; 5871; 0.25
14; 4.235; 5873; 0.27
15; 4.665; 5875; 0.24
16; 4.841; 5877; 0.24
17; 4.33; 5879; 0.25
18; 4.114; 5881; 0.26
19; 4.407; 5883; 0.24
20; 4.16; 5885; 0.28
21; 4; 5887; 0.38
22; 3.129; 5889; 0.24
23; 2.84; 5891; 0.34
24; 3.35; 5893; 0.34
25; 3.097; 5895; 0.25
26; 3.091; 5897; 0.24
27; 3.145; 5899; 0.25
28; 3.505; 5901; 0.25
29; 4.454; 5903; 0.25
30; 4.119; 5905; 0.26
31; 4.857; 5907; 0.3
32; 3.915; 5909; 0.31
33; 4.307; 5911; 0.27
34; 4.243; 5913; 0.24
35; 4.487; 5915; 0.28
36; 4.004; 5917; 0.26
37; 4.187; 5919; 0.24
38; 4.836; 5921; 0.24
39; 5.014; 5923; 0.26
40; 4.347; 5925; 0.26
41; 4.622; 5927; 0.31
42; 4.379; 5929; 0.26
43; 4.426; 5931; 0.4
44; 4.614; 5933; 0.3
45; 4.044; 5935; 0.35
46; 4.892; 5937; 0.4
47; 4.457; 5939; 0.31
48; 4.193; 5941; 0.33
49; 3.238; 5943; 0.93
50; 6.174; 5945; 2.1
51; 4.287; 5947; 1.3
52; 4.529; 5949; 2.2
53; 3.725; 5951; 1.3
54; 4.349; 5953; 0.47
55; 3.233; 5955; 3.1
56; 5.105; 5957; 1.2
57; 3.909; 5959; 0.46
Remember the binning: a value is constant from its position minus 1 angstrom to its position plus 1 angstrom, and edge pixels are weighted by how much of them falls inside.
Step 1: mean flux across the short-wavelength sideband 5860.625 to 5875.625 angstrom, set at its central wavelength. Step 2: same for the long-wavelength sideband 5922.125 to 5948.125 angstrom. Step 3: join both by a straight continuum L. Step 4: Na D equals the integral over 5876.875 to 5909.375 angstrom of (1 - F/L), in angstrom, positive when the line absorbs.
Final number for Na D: 5.30 angstrom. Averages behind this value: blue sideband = 4.59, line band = 3.82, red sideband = 4.51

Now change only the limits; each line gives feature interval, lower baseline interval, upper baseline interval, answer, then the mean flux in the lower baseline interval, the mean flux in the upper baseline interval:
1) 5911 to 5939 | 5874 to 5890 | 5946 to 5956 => -2.53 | 4.21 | 4.02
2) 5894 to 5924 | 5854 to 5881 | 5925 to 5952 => 2.71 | 4.59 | 4.43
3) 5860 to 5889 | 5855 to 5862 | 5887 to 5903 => -2.35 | 4.74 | 3.3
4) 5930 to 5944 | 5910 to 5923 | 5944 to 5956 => 0.39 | 4.4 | 4.38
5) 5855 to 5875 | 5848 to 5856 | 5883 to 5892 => -2.05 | 4.51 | 3.63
